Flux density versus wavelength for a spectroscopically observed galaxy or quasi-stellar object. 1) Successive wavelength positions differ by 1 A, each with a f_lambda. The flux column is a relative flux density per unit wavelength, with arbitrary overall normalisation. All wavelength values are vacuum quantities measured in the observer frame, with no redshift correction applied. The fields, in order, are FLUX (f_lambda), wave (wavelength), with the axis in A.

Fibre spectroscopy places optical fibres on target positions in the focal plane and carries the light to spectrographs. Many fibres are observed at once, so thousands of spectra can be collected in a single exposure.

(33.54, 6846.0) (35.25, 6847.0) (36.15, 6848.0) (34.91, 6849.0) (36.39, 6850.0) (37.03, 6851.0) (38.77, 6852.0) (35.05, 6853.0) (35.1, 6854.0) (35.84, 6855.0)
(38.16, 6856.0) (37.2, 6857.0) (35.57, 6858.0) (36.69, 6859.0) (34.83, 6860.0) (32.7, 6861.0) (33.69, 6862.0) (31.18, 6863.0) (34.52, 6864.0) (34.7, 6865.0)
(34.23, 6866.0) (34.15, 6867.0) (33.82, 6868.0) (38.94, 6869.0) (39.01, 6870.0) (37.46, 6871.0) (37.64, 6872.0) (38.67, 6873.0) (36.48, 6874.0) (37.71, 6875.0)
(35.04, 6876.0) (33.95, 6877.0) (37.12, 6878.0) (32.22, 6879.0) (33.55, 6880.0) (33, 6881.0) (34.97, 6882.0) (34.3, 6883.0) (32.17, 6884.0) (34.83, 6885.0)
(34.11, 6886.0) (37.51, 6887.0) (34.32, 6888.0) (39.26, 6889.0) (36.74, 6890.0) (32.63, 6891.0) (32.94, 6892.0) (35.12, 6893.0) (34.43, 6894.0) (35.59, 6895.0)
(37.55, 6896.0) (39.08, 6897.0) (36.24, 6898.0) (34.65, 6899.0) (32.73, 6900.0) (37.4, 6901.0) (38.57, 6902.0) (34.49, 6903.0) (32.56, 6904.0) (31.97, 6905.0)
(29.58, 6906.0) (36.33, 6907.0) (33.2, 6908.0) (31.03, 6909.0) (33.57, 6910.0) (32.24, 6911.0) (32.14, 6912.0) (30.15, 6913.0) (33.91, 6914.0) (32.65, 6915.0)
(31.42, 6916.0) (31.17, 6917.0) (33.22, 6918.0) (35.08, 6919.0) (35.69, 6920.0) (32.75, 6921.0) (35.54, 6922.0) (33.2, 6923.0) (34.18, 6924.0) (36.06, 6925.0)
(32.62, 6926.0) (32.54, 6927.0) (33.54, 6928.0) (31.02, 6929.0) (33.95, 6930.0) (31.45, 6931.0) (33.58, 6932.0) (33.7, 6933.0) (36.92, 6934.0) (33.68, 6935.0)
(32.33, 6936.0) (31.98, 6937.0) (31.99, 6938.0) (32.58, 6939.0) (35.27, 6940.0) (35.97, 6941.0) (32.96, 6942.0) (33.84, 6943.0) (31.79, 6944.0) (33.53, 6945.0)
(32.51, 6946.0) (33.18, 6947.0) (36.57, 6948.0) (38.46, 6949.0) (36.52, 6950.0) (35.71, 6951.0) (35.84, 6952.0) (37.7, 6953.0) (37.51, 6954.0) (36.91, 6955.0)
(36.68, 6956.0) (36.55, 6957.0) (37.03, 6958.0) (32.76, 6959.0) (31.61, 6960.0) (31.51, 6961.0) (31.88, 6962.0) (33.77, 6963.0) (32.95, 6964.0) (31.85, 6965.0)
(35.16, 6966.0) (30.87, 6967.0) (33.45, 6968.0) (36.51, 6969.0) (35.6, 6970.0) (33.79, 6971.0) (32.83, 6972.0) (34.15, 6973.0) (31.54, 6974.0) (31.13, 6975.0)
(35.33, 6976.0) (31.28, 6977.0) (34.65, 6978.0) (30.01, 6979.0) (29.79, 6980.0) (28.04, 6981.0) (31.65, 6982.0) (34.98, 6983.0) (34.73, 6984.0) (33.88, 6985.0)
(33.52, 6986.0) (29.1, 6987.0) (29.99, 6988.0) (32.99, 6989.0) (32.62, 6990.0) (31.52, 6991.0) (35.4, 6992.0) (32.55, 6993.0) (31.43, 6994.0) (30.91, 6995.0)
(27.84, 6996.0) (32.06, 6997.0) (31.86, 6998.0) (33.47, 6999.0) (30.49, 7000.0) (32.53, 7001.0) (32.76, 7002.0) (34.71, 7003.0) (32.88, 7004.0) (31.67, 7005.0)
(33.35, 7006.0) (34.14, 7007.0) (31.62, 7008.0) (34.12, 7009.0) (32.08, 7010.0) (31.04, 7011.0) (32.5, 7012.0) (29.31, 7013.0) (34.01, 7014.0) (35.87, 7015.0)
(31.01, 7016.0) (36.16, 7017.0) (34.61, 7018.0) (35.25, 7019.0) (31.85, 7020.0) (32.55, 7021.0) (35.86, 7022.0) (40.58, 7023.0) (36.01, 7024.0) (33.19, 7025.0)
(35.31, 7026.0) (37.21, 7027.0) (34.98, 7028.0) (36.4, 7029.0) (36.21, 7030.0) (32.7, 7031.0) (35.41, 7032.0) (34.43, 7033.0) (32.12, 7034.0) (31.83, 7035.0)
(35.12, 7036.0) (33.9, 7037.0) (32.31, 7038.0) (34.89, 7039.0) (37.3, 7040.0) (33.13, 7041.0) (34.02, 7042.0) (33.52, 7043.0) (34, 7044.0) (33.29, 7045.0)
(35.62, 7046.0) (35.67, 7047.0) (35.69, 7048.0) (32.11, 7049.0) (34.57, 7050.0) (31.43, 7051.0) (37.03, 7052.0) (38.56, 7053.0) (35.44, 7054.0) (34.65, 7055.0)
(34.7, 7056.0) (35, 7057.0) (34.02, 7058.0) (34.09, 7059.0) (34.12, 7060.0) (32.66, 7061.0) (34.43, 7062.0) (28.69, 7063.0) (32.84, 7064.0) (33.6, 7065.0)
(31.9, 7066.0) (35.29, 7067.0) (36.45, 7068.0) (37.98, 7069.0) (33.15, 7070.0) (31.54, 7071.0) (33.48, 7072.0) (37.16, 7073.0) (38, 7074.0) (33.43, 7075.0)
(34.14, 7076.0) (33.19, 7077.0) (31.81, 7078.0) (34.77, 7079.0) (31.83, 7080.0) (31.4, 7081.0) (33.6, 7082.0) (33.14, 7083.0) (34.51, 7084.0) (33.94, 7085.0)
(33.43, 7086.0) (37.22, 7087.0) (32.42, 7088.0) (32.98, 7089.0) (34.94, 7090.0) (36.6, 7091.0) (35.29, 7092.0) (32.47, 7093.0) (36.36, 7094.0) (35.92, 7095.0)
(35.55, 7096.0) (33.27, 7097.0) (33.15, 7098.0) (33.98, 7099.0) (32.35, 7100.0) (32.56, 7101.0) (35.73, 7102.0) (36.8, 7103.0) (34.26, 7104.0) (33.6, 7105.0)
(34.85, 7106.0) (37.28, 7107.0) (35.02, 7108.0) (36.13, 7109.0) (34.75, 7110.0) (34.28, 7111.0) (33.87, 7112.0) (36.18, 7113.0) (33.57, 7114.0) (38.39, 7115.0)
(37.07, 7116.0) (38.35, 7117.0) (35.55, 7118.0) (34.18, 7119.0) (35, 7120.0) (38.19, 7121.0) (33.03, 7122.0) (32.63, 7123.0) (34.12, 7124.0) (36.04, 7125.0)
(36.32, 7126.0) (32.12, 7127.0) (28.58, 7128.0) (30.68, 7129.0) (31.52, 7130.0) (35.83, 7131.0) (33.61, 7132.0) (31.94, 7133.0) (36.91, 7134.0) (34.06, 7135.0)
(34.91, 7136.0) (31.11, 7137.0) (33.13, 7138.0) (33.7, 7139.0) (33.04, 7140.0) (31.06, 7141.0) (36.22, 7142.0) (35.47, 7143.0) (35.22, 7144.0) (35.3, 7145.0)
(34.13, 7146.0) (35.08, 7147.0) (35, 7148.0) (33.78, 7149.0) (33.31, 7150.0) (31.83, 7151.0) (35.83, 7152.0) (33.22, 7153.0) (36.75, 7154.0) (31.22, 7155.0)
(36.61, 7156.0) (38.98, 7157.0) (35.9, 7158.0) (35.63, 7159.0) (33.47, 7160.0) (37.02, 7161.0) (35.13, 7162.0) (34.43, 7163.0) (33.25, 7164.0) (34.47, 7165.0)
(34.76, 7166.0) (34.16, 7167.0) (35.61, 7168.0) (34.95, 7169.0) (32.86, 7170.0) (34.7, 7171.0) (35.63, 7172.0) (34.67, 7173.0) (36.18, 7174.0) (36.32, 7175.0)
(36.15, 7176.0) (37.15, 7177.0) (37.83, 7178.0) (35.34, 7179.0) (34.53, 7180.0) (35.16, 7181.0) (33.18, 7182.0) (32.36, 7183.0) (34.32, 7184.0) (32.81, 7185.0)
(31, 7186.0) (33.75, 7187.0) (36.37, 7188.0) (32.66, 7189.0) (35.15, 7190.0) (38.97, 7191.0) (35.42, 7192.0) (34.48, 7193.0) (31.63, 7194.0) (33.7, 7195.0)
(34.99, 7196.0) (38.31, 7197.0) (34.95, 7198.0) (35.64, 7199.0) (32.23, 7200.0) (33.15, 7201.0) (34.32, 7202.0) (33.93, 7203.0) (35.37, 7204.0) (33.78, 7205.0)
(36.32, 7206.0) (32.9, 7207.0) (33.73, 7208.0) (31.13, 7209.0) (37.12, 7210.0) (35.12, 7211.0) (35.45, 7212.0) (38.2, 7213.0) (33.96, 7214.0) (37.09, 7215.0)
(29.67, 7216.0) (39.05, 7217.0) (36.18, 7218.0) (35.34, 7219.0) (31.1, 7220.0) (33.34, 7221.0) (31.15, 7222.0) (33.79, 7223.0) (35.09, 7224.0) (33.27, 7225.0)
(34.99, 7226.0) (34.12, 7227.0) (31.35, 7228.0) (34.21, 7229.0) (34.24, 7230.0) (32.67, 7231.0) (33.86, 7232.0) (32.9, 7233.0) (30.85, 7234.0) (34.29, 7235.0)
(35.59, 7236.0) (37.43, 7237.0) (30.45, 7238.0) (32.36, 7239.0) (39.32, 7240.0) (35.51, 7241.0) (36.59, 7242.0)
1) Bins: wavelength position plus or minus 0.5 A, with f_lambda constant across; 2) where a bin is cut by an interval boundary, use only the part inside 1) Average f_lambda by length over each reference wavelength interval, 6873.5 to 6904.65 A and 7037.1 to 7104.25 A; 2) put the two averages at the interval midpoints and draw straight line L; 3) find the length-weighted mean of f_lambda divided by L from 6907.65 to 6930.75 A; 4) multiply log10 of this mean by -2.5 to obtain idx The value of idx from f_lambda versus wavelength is 0.06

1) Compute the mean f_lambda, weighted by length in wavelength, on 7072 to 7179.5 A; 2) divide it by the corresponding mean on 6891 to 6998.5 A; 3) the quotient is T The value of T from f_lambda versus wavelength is 1.03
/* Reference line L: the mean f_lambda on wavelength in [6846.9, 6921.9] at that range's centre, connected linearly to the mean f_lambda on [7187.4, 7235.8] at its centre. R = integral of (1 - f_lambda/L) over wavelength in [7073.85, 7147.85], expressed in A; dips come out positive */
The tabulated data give 0.4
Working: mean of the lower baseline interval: 34.9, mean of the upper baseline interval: 34.3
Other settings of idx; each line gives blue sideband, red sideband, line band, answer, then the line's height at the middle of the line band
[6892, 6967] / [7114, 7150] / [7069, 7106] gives 0.002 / 34.2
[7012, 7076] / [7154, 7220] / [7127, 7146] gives 0.040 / 34.7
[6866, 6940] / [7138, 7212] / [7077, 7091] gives 0.029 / 34.6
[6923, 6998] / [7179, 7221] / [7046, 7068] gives -0.012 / 33.8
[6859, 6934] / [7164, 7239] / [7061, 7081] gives 0.020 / 34.4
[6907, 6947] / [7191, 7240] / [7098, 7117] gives -0.037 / 33.9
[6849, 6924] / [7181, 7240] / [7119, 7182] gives -0.006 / 34.3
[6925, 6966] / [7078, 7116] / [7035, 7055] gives -0.006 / 34.4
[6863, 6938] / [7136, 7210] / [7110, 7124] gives -0.025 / 34.5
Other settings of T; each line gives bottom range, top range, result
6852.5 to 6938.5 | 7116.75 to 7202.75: 1.00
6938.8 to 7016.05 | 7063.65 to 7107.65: 1.03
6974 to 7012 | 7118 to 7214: 1.07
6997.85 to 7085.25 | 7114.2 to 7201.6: 1.02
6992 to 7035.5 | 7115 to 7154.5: 1.02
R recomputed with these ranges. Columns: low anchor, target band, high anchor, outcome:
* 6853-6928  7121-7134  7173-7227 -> 0.47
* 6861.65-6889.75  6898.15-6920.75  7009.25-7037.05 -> 1.08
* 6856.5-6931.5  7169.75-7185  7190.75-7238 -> -0.32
